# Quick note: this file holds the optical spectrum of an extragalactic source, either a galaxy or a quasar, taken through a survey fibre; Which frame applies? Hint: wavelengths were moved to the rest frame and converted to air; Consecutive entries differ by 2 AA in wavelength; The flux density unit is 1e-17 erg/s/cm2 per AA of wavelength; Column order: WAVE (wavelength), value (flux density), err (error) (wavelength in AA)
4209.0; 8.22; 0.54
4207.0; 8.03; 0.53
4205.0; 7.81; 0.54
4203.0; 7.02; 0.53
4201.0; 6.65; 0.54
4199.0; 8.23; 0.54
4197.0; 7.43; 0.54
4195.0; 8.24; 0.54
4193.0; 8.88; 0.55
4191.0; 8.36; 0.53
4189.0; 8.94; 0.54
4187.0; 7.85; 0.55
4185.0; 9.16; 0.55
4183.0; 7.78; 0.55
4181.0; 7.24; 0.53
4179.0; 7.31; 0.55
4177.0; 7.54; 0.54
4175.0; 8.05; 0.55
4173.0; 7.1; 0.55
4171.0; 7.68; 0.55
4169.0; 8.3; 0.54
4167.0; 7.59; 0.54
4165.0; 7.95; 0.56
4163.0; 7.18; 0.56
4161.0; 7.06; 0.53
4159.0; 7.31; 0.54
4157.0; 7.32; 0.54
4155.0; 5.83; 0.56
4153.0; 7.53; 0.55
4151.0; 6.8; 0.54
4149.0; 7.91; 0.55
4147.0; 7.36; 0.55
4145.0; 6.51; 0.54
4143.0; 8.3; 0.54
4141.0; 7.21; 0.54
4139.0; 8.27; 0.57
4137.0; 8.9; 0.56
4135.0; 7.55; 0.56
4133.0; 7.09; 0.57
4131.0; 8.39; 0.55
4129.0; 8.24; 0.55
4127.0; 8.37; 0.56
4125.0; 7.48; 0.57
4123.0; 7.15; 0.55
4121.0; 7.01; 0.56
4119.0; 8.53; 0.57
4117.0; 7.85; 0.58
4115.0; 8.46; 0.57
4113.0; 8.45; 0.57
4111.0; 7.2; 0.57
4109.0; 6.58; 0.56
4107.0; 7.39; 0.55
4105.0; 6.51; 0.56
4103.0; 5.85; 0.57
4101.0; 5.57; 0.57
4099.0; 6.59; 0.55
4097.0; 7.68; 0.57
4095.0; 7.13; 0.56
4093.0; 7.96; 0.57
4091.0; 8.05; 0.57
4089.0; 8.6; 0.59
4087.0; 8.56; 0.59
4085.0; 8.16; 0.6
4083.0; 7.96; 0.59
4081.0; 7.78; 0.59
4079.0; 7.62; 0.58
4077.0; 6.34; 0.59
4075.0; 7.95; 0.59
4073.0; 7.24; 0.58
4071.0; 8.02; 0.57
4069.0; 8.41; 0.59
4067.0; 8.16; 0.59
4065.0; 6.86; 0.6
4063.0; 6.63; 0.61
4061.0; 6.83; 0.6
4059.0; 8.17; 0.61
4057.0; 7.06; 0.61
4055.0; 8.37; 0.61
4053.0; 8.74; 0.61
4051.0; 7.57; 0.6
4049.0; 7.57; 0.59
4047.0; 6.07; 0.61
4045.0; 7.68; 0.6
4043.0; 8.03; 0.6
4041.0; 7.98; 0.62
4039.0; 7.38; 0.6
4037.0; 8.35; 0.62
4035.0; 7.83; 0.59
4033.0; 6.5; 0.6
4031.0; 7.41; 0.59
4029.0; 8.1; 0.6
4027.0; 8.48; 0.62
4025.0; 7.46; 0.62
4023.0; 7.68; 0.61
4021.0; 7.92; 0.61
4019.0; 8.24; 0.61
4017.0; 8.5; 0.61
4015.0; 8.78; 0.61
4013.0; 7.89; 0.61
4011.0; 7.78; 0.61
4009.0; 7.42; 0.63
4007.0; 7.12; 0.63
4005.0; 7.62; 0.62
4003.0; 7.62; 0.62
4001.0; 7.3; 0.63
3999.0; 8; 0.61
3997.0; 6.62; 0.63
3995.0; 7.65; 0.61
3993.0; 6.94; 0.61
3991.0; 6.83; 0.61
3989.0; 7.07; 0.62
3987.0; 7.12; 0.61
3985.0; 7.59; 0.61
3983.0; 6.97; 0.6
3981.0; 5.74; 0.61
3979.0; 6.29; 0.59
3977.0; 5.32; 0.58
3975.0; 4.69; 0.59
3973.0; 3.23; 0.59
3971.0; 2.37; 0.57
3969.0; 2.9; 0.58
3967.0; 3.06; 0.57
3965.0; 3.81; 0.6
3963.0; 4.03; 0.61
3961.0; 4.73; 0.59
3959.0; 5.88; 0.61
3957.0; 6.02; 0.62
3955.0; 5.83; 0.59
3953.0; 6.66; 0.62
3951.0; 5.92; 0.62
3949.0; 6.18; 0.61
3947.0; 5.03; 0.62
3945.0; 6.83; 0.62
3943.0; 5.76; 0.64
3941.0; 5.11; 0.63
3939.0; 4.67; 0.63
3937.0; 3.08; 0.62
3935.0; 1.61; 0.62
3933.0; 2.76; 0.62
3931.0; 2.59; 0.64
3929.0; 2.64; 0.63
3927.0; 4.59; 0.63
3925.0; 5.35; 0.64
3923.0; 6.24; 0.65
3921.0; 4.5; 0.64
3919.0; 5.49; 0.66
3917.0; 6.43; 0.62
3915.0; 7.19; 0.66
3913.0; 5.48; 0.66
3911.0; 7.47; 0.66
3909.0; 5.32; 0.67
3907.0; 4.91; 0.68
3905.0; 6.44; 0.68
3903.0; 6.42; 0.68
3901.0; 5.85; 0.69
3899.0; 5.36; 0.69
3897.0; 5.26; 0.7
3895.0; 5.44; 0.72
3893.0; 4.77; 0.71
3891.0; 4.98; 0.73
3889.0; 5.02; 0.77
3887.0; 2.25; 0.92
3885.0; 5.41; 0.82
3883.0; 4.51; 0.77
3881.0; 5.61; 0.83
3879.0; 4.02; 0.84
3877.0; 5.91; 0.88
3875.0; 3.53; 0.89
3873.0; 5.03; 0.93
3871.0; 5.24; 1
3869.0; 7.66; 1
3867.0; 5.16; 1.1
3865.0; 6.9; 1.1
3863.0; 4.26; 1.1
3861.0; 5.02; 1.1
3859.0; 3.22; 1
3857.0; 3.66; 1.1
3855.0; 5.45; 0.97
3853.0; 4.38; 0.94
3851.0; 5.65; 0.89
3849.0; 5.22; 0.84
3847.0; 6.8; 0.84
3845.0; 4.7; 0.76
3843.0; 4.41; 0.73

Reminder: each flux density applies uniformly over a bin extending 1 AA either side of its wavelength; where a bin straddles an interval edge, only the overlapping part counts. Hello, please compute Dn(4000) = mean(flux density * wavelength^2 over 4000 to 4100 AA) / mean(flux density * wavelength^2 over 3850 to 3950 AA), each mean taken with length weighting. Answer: 1.65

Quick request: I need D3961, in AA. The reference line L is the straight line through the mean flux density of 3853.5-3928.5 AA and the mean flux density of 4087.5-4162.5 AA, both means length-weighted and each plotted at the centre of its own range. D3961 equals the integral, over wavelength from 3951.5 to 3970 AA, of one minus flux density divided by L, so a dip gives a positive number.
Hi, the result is 3.45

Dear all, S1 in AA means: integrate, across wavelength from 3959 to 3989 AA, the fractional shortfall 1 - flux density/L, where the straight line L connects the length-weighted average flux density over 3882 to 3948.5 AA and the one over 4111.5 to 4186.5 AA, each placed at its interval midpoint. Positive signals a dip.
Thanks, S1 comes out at 3.9 AA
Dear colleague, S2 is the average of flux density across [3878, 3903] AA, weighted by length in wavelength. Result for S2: 4.94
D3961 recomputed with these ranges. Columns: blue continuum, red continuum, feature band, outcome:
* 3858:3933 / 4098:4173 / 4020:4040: -4.00 AA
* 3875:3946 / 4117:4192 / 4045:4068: -3.03 AA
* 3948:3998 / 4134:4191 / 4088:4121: -1.79 AA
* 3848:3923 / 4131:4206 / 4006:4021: -3.79 AA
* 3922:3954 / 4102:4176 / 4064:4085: -3.33 AA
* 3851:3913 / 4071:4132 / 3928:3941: 6.07 AA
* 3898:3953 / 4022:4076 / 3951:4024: 1.30 AA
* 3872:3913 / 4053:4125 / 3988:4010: -2.86 AA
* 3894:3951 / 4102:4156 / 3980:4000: -3.80 AA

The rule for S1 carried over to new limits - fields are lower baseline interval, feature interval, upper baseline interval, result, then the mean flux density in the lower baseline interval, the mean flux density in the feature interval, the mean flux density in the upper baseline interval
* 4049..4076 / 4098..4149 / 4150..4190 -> 1.0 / 7.69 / 7.48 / 7.58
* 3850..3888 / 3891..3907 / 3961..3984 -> -2.7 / 4.89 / 5.56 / 4.42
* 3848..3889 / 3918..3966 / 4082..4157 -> 7.4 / 4.91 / 4.8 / 7.54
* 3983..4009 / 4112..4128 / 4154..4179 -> -1.2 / 7.28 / 7.91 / 7.41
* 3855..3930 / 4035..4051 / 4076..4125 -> -1.8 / 5.21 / 7.6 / 7.46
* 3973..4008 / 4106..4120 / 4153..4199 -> -0.7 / 6.75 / 7.78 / 7.74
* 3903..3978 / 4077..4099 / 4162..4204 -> -3.7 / 4.89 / 7.82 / 7.83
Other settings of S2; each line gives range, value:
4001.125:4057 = 7.76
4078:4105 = 7.46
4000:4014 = 7.54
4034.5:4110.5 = 7.5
